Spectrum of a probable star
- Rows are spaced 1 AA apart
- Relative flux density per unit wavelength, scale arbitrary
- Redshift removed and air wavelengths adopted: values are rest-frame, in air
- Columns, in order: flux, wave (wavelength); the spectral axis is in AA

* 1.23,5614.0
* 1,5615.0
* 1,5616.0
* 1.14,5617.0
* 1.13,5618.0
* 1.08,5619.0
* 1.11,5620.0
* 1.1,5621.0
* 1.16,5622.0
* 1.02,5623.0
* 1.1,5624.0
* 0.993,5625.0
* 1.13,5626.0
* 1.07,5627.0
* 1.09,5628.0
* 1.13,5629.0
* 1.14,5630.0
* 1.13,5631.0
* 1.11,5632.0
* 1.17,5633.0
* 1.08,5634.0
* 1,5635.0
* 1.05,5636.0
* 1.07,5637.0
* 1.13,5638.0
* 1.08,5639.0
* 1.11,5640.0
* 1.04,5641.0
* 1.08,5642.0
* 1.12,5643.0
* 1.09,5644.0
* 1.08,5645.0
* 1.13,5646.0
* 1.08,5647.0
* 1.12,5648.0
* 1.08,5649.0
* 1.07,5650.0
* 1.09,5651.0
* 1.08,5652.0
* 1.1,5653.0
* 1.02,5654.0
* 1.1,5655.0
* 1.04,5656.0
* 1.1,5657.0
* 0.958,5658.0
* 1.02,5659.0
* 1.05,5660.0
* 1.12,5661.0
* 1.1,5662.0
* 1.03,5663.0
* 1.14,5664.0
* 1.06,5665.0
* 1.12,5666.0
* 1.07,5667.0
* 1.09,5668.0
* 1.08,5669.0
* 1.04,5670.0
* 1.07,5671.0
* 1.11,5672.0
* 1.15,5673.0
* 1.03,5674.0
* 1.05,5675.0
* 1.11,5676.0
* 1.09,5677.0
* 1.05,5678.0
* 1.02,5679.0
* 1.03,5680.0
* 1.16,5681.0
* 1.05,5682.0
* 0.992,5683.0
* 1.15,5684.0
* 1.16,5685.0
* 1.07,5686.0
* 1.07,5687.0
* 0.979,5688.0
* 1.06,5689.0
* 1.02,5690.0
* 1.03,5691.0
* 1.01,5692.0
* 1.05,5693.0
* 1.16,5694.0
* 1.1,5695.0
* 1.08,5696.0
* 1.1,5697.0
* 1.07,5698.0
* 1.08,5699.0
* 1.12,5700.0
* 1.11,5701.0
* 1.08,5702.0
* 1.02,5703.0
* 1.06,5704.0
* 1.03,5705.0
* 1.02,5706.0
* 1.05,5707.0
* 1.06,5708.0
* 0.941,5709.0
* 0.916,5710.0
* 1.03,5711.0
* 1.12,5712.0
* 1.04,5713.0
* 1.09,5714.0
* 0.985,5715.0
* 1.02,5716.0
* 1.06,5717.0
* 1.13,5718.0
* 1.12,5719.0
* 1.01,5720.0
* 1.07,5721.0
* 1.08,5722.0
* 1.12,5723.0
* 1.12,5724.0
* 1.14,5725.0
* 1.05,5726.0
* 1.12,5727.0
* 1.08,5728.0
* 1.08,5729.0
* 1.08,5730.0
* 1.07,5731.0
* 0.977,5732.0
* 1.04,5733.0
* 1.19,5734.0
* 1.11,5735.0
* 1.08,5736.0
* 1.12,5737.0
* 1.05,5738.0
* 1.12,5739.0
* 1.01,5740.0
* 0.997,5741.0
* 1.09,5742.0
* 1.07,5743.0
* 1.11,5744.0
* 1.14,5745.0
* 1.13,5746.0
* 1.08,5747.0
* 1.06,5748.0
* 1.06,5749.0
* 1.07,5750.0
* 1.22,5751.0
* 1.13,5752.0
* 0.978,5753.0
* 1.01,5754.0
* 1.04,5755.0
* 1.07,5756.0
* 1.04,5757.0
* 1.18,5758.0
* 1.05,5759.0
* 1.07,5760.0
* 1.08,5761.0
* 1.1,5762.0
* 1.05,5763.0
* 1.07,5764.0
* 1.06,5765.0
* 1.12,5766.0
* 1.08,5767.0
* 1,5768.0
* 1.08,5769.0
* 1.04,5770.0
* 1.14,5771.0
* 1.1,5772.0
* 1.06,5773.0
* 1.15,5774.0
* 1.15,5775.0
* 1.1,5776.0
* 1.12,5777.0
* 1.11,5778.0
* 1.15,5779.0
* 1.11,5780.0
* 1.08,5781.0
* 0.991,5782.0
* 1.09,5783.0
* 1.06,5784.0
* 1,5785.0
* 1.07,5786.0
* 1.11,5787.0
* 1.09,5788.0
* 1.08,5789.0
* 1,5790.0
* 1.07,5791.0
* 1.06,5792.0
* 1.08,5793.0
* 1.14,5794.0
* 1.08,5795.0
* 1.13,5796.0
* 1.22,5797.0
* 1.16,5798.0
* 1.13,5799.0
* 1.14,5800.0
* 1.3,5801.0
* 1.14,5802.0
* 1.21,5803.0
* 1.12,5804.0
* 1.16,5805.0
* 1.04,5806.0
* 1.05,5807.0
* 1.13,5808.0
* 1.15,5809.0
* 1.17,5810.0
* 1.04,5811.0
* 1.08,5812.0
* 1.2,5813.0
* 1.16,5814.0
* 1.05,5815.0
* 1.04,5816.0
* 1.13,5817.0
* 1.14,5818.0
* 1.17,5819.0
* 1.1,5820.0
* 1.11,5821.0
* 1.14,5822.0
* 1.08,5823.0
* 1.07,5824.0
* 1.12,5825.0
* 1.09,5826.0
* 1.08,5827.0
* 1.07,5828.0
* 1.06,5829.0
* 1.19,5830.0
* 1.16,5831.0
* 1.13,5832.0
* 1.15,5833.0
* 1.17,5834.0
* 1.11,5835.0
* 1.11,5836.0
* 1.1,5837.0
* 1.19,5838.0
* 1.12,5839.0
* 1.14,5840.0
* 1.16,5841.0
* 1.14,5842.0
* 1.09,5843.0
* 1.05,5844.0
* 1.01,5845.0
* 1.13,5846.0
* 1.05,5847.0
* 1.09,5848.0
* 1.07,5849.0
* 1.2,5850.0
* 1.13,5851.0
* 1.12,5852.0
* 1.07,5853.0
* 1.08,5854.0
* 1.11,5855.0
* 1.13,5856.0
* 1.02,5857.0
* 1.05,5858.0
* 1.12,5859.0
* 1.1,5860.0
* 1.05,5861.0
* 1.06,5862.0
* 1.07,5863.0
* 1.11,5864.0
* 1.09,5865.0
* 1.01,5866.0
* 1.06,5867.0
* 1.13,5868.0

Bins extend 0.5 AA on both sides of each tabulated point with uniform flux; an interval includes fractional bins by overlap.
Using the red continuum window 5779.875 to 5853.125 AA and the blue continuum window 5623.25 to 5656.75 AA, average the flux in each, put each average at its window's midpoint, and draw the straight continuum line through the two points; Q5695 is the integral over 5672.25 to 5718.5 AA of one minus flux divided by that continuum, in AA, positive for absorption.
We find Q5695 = 1.4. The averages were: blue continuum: 1.09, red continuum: 1.11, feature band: 1.06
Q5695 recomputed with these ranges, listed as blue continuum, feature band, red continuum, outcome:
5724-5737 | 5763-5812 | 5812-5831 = 0.03 AA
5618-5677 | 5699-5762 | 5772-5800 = 1.19 AA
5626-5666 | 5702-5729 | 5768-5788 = 0.71 AA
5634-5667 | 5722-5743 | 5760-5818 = 0.19 AA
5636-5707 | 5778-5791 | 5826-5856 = 0.35 AA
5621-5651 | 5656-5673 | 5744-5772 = 0.24 AA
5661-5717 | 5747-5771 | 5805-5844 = 0.39 AA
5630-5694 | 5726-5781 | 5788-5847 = 0.78 AA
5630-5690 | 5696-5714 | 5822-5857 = 0.57 AA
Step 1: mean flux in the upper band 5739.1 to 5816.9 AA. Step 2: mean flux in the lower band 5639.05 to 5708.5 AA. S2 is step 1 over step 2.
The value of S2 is 1.02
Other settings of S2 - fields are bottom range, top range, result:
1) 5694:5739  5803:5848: 1.04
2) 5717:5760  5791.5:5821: 1.04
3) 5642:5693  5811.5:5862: 1.03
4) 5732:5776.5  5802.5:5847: 1.03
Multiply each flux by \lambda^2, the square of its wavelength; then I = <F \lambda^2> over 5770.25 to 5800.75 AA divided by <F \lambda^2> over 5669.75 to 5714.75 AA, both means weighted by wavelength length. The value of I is 1.07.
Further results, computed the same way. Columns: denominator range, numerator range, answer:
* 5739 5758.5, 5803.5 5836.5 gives 1.06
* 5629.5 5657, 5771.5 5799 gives 1.06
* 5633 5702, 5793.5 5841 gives 1.10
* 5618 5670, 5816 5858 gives 1.09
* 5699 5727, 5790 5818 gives 1.09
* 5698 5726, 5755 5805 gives 1.06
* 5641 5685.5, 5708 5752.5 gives 1.02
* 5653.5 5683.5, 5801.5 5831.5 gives 1.10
